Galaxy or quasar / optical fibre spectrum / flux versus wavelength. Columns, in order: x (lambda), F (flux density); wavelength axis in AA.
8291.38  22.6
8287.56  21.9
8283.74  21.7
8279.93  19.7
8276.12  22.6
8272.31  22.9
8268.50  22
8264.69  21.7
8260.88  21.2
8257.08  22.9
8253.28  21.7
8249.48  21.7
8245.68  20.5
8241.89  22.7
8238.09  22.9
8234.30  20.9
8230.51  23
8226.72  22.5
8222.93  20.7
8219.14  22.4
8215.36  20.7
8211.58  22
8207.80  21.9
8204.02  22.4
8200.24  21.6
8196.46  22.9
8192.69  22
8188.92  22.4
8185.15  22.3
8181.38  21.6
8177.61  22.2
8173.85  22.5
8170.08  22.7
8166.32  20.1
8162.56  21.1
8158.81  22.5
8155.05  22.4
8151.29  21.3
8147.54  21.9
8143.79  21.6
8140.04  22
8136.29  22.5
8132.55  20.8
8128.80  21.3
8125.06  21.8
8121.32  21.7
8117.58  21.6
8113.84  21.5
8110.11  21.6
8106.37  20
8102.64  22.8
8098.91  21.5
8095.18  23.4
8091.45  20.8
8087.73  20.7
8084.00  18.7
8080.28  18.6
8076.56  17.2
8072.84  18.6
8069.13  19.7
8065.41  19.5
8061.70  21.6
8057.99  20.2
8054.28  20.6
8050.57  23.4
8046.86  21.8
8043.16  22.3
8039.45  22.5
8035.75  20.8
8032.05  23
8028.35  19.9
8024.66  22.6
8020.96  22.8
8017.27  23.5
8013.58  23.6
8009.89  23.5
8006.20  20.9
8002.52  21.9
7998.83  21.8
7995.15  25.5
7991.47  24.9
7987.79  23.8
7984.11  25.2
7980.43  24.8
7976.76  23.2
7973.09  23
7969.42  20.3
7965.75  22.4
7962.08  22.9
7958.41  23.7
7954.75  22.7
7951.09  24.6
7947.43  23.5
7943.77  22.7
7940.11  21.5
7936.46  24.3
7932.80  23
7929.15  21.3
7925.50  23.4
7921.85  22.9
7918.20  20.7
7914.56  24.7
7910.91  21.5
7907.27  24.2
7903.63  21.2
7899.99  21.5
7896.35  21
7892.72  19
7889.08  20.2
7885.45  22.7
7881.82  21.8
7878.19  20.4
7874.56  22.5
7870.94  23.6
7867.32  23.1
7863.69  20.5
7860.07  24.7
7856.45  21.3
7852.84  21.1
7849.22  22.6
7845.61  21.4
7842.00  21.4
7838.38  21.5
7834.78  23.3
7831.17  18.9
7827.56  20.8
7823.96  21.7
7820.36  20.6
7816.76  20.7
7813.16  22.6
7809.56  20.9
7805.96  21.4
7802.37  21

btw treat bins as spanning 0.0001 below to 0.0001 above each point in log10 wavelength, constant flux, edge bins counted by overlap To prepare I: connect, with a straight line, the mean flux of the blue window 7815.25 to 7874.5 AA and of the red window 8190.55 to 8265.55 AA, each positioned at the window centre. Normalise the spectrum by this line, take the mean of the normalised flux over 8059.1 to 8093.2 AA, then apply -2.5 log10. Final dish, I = 0.123 mag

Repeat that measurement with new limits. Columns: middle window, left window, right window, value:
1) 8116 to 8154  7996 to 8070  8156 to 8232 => 0.01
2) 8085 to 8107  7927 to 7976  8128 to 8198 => 0.03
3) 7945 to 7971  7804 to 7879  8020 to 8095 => -0.08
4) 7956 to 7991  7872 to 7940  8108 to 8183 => -0.07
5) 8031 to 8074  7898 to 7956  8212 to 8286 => 0.06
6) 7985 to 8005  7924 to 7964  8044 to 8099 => -0.07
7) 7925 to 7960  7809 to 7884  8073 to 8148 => -0.08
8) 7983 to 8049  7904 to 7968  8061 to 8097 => -0.08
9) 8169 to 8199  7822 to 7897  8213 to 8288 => -0.03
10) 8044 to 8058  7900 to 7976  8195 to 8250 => 0.03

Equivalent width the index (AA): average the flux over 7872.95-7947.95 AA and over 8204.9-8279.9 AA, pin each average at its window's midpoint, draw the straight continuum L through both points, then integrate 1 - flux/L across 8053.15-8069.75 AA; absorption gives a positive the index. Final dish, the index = 1.2 AA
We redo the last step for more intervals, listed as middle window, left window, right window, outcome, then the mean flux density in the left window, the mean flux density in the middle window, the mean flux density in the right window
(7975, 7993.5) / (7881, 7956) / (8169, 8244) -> -1.8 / 22.3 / 24.4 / 22.1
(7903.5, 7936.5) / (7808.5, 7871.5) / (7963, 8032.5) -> -0.6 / 21.7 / 22.7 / 23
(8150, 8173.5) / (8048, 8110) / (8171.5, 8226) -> -0.2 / 20.5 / 21.7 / 22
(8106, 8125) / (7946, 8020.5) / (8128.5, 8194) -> 0.7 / 23.3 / 21.4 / 21.9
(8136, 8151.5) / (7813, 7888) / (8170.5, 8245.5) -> 0.1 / 21.7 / 21.9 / 22.1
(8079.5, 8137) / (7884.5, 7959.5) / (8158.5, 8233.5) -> 2.2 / 22.4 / 21.2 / 21.9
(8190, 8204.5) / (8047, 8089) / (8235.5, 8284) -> -0.7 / 20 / 22.2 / 21.9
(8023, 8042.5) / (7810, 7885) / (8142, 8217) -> 0.0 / 21.7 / 21.8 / 21.9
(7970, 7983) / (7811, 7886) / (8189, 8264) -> -1.0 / 21.8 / 23.4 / 21.9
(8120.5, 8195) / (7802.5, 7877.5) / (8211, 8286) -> -0.2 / 21.7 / 21.8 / 21.8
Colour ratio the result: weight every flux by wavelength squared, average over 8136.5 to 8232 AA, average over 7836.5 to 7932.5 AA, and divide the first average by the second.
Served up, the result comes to 1.08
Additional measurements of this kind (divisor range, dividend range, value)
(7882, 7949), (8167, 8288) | 1.07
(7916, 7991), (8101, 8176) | 0.99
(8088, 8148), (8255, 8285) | 1.05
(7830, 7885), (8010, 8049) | 1.06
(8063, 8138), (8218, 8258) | 1.10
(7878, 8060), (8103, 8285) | 1.03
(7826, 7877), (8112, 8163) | 1.07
